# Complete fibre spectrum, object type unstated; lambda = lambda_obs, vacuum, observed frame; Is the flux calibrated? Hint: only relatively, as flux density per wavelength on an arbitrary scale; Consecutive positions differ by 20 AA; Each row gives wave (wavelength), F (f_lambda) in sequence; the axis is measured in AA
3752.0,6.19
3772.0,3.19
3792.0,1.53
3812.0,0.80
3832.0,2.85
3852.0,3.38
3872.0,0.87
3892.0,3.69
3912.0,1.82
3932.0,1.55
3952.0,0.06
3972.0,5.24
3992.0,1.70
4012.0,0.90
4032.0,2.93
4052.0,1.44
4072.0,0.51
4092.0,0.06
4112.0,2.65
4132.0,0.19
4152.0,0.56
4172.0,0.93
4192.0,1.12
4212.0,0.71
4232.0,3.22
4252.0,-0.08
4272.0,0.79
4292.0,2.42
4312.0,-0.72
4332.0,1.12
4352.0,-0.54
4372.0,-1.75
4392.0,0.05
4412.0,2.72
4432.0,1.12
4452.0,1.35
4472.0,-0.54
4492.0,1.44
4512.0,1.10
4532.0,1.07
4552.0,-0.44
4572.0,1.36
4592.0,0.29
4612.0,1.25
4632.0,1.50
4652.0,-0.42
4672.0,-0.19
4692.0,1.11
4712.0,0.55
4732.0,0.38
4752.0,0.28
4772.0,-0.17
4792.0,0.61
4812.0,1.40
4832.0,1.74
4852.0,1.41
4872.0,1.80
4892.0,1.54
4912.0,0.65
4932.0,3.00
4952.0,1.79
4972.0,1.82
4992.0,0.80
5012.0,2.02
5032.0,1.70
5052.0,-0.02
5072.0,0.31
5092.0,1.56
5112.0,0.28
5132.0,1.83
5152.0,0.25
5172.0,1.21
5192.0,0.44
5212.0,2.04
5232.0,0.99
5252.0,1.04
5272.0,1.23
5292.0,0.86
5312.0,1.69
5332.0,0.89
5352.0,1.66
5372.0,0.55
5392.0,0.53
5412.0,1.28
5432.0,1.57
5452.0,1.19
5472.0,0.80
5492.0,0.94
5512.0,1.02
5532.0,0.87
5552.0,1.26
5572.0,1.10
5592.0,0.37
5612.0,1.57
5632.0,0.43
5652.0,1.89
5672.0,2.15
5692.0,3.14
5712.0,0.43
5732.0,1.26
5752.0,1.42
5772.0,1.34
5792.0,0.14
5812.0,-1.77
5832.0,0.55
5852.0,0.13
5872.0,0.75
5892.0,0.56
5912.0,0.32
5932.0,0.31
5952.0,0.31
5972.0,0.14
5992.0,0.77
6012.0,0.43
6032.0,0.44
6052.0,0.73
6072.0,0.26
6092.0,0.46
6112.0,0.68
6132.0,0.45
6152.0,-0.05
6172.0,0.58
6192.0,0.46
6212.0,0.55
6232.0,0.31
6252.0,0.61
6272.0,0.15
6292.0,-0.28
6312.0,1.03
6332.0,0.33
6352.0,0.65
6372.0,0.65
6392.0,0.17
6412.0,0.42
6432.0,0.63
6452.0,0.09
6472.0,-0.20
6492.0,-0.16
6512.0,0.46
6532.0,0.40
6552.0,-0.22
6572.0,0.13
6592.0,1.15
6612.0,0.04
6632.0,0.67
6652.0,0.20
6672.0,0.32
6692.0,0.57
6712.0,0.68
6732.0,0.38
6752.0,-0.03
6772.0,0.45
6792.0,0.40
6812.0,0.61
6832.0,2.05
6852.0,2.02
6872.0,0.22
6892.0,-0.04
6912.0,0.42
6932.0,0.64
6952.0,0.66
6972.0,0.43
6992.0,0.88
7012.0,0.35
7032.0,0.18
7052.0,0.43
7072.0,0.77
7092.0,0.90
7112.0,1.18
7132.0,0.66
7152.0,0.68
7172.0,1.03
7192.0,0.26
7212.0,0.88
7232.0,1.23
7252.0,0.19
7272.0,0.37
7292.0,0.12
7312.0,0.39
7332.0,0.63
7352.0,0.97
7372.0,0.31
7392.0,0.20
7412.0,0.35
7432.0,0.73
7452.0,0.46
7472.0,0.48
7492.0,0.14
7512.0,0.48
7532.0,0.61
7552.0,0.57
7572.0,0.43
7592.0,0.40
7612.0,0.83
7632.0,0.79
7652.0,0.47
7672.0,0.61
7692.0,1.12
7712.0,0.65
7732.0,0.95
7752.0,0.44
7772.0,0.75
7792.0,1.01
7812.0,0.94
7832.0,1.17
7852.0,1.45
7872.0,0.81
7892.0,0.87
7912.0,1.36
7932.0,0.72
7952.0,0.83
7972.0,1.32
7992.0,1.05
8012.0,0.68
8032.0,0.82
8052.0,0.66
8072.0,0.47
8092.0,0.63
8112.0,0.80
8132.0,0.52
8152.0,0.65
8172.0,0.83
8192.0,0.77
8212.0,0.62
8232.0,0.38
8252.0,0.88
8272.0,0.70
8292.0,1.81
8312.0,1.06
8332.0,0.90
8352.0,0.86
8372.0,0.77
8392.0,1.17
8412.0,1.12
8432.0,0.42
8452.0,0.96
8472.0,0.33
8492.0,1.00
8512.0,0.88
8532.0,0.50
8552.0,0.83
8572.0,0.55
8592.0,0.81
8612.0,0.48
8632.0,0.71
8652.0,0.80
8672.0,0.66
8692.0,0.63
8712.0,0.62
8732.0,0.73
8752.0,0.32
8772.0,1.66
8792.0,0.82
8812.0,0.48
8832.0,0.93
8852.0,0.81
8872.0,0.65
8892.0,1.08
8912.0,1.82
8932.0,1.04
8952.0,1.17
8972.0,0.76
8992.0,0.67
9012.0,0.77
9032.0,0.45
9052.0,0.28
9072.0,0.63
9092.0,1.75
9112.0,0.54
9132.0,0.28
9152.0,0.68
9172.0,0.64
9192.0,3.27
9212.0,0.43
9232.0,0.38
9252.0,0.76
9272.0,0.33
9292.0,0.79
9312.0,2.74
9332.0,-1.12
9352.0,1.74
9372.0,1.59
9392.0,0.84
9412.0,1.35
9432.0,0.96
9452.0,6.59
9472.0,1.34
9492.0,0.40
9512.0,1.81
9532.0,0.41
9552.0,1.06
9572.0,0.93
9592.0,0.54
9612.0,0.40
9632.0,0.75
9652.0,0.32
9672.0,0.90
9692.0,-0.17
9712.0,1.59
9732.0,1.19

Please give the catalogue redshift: 0.83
